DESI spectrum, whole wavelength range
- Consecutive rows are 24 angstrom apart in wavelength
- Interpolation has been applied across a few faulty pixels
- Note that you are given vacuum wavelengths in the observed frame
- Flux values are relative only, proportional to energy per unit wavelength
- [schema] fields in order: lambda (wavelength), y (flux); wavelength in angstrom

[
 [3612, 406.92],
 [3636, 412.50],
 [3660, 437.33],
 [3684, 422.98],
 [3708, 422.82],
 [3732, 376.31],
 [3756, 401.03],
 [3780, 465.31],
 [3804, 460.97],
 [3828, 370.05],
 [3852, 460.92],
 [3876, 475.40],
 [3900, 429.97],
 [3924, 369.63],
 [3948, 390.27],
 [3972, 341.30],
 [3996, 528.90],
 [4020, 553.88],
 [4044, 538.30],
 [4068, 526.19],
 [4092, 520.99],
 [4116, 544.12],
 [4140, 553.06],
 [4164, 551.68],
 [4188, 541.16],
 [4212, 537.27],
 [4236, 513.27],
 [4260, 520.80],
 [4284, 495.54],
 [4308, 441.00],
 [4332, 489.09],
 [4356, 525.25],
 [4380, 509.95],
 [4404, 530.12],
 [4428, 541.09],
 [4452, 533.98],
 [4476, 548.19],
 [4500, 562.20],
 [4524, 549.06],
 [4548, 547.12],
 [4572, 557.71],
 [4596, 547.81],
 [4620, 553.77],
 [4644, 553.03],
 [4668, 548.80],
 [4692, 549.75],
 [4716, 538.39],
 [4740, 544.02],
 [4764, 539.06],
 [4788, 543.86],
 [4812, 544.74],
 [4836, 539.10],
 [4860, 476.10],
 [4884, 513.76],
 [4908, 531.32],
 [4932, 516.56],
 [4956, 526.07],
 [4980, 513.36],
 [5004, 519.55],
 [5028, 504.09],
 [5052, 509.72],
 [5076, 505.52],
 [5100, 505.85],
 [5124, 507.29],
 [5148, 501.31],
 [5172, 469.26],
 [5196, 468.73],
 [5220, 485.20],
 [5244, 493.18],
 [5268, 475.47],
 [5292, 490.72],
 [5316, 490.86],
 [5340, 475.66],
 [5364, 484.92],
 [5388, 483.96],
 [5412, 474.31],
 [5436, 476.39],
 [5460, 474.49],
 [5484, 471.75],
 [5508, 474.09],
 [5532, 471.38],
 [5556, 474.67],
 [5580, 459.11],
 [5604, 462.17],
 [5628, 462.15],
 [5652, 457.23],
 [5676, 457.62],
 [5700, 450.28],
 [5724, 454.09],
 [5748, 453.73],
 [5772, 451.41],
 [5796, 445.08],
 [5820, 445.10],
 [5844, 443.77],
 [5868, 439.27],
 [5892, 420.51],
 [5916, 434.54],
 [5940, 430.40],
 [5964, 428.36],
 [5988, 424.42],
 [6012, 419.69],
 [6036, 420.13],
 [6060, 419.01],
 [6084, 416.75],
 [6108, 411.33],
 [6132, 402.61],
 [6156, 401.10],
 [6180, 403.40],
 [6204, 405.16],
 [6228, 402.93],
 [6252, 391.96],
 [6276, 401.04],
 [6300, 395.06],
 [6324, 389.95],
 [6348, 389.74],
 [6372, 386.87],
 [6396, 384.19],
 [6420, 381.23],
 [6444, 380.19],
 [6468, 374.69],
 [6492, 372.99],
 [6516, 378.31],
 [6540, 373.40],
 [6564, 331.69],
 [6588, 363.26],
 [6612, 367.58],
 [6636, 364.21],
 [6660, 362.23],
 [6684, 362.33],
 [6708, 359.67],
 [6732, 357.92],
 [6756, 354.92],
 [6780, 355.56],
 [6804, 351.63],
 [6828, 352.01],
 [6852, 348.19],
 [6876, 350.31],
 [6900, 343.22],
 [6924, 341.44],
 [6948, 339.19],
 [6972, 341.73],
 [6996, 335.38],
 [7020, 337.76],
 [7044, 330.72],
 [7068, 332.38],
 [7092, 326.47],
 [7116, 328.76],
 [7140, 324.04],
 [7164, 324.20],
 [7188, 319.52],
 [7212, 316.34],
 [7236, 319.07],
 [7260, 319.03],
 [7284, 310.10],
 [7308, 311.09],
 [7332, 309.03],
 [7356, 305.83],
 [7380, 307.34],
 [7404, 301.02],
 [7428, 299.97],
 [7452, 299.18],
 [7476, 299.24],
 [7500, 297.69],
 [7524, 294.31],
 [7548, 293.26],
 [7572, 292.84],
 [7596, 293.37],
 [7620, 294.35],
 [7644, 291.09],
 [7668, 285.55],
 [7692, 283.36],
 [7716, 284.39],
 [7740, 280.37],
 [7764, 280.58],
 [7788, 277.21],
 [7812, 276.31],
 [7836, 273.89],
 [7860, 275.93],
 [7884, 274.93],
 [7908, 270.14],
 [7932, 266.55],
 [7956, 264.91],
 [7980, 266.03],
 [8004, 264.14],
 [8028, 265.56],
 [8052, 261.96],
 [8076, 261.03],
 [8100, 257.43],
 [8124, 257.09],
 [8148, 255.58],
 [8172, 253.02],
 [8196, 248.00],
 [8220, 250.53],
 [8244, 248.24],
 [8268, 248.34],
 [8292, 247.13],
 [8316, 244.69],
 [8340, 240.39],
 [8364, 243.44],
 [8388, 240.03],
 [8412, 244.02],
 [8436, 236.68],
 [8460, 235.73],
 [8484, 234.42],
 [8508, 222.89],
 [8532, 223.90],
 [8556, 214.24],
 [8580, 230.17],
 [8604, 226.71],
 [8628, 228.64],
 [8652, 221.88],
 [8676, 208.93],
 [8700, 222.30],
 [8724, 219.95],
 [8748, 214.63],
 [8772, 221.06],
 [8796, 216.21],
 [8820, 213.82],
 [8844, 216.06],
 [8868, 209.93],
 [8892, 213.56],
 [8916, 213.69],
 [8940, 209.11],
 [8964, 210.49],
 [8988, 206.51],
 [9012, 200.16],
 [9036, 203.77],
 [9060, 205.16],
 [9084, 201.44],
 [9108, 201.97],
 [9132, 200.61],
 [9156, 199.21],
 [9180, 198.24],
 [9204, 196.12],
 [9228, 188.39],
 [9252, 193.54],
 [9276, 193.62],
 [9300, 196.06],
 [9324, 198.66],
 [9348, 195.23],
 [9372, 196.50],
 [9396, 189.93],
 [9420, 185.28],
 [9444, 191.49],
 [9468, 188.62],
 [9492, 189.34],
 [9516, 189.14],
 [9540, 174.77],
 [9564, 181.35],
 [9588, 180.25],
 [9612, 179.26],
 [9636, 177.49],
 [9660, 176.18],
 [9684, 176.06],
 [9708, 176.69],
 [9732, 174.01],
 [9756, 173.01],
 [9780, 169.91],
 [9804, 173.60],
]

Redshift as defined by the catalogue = 0.000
